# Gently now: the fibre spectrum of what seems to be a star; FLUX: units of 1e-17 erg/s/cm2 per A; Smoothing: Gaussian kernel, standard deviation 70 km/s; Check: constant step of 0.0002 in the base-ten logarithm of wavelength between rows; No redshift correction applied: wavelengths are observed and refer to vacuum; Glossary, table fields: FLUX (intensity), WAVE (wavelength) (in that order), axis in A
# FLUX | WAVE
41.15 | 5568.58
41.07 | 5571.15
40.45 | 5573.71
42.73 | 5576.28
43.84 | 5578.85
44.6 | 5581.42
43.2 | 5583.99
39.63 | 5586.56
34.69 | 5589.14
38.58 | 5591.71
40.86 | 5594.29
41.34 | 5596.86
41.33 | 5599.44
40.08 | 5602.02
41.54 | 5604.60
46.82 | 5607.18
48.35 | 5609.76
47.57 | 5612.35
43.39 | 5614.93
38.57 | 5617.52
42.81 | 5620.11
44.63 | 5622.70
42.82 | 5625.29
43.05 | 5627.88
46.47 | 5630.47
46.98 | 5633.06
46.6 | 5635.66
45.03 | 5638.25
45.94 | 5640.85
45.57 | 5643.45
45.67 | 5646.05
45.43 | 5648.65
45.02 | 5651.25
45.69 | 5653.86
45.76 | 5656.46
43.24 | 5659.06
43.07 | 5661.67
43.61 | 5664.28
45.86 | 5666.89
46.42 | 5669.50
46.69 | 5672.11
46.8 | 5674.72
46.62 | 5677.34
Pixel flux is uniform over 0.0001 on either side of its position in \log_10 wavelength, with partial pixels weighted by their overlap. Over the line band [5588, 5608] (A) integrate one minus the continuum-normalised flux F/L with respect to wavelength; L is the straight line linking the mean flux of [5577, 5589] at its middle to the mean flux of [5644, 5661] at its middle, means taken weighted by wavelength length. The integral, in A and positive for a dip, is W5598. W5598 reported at 1.0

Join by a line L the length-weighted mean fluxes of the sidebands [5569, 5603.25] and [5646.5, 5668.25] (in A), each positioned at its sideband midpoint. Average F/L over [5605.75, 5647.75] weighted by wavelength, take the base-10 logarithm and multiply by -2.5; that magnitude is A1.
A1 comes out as -0.05 mag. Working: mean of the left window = 41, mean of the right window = 44.8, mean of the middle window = 45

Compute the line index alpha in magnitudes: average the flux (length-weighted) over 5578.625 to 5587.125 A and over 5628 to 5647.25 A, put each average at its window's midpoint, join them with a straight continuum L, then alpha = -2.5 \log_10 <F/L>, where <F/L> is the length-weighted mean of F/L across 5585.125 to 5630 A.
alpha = 0.05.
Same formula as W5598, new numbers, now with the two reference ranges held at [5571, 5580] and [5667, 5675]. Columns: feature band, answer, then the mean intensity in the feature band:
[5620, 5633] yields 0.0 A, 44.4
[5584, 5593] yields 0.9 A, 38.4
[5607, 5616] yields -0.6 A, 46.6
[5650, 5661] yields 0.2 A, 44.8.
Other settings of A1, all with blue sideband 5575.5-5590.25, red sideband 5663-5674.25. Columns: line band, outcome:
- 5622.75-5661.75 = -0.02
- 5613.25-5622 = 0.03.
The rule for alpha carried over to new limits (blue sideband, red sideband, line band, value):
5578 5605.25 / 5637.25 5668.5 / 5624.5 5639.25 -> -0.04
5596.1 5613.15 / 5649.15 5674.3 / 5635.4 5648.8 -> -0.02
